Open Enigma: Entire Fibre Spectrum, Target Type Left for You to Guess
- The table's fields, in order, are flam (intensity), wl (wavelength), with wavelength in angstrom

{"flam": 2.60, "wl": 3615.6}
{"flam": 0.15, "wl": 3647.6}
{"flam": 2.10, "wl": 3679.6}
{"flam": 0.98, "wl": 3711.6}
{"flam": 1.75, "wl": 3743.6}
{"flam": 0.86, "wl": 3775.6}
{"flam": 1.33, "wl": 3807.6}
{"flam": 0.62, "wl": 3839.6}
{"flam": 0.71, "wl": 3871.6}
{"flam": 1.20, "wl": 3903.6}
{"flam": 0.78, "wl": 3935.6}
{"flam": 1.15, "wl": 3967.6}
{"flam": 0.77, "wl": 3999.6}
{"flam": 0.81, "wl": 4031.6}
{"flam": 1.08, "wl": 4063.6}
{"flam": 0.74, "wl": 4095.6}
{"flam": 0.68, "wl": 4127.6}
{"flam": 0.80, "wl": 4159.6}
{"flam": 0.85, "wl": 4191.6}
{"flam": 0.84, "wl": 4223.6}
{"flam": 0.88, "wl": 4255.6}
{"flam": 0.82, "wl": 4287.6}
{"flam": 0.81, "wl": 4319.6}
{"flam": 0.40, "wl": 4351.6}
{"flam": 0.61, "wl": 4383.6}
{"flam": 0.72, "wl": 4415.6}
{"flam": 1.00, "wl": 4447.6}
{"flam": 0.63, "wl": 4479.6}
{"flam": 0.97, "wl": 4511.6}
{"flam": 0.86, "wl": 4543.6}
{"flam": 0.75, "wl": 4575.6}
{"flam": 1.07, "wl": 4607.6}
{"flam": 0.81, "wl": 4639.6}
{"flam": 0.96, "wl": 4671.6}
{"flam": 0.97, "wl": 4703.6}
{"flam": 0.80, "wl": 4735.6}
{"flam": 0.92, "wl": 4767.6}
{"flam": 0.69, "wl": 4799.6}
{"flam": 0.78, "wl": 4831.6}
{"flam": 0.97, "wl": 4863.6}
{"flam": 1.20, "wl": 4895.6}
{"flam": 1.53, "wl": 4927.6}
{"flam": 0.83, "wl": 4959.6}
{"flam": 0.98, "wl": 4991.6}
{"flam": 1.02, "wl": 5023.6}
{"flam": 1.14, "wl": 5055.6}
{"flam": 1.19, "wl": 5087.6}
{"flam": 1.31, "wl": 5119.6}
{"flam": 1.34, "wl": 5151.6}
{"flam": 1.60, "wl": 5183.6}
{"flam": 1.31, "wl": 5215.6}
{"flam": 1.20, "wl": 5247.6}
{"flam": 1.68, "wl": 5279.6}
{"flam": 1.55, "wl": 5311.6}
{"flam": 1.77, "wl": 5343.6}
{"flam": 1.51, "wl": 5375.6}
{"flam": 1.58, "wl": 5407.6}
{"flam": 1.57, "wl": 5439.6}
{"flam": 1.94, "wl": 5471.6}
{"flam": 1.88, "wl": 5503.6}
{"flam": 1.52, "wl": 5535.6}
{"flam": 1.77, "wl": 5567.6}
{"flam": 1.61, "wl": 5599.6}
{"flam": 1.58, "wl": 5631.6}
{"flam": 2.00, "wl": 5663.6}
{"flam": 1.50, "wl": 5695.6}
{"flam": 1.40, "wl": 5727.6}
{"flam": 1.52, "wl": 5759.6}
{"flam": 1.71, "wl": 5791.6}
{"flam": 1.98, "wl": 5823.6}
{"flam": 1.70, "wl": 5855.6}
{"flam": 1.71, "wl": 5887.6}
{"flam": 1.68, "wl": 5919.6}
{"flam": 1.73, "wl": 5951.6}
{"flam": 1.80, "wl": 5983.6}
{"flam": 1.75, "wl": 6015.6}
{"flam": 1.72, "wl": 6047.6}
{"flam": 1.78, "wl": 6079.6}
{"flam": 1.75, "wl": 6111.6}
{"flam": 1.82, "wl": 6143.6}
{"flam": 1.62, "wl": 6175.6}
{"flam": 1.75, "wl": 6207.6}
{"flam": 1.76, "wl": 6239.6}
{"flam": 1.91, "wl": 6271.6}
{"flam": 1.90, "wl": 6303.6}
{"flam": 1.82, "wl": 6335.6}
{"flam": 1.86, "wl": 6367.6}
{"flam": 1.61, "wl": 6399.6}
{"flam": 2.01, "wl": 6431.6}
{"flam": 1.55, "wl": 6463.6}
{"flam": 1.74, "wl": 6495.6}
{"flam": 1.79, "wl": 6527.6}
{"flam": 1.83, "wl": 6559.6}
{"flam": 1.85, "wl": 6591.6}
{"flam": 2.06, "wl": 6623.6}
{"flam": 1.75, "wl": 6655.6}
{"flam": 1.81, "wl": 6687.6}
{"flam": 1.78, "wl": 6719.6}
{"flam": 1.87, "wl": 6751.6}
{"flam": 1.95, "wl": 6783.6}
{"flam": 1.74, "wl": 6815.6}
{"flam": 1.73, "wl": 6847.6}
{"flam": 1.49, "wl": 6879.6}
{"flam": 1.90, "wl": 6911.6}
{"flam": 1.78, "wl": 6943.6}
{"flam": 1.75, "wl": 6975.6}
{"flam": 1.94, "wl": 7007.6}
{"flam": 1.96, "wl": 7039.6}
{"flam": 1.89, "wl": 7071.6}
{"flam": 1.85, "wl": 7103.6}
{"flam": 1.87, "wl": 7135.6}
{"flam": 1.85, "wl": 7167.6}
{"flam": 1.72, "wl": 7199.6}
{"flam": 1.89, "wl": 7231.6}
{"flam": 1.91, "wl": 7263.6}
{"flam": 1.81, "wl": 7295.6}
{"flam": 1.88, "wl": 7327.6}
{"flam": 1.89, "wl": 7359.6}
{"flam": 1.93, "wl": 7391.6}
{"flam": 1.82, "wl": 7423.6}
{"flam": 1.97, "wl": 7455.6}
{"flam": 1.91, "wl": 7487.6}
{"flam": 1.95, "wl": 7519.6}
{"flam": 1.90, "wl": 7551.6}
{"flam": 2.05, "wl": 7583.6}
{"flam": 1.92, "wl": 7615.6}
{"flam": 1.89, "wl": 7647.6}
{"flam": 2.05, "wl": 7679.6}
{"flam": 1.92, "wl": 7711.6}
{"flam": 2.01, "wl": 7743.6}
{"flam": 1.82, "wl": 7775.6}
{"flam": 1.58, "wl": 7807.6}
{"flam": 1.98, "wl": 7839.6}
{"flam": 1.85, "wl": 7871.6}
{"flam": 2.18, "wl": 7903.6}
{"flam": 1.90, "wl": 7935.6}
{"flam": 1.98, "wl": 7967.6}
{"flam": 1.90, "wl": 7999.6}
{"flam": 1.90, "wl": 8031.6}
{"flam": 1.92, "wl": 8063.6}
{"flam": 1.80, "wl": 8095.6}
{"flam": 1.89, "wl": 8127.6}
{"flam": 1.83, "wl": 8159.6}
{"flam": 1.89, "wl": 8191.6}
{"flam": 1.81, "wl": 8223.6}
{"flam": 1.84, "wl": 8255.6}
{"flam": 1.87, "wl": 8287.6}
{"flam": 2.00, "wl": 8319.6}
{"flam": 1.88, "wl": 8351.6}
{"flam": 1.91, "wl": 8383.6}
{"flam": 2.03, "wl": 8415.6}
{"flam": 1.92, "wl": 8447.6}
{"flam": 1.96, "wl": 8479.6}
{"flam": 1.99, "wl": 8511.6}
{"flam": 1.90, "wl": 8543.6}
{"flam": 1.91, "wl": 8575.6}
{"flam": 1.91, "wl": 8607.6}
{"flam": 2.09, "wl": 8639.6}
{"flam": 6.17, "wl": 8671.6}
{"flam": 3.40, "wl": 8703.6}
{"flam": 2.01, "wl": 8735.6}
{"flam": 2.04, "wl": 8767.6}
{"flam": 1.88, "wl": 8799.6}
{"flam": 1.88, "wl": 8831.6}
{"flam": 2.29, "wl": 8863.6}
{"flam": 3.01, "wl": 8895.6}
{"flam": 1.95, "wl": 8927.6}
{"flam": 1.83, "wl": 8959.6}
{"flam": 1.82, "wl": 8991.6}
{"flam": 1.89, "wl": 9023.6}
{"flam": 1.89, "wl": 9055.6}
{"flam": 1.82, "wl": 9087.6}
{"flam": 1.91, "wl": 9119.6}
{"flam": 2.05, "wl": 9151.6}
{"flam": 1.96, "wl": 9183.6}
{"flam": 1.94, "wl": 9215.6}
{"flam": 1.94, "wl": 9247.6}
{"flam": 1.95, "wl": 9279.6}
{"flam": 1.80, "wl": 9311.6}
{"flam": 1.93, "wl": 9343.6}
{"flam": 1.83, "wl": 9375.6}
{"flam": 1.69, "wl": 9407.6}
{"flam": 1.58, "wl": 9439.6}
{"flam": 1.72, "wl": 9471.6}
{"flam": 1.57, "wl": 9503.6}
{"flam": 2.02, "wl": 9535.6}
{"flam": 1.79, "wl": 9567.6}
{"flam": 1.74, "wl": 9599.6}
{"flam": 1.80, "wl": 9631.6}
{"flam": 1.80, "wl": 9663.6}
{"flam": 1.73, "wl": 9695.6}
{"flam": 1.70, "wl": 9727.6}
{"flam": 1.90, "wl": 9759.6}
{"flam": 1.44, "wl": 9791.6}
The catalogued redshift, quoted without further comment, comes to 0.322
